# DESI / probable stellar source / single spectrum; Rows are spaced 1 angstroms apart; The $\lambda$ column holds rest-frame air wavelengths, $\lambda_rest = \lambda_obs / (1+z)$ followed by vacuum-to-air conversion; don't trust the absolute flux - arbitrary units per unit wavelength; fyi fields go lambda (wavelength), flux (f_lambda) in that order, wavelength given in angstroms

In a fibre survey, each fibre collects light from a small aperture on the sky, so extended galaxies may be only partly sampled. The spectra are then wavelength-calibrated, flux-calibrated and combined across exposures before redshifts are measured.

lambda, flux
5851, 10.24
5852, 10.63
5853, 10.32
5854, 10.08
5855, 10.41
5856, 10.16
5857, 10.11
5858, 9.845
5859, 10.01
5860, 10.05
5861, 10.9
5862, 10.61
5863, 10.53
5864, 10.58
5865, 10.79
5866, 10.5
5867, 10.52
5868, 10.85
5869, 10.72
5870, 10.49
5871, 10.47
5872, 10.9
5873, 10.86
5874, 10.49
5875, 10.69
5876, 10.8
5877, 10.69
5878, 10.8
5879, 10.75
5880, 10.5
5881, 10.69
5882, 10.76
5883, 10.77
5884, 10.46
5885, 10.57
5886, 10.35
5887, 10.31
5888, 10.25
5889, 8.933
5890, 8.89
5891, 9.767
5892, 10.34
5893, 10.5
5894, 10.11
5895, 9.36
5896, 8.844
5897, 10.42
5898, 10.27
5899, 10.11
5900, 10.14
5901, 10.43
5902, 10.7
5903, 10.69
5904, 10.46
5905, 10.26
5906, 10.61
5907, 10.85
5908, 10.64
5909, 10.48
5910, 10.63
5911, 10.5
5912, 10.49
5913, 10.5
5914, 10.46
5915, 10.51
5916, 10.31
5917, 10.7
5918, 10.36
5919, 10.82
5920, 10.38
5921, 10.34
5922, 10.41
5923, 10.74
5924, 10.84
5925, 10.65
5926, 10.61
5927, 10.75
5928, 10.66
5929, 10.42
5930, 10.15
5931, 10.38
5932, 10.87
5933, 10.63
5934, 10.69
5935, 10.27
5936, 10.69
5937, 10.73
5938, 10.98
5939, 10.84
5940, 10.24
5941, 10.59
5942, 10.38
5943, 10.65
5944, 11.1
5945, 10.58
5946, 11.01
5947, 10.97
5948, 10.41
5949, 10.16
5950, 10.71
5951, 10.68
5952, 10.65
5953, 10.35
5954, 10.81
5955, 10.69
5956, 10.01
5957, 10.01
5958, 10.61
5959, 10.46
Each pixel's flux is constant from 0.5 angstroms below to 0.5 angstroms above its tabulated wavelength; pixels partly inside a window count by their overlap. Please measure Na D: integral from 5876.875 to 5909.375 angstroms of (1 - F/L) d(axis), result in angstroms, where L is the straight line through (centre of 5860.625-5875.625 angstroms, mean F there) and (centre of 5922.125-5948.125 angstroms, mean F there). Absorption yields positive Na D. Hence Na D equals 1.1 angstroms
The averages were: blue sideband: 10.7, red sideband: 10.6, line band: 10.3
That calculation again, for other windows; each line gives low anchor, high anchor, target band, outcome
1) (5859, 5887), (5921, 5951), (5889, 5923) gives 1.0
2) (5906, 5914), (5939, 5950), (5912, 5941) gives 0.1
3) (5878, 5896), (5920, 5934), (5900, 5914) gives -0.2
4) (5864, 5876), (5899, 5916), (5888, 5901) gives 0.9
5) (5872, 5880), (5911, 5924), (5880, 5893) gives 0.6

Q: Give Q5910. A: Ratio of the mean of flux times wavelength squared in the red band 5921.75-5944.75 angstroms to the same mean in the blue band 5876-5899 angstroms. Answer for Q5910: 1.06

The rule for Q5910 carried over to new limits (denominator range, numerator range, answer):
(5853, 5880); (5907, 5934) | 1.02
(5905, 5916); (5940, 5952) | 1.02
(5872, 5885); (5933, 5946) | 1.02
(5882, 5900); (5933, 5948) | 1.08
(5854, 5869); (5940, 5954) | 1.05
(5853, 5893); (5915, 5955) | 1.04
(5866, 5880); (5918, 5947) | 1.01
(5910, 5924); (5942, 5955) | 1.02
